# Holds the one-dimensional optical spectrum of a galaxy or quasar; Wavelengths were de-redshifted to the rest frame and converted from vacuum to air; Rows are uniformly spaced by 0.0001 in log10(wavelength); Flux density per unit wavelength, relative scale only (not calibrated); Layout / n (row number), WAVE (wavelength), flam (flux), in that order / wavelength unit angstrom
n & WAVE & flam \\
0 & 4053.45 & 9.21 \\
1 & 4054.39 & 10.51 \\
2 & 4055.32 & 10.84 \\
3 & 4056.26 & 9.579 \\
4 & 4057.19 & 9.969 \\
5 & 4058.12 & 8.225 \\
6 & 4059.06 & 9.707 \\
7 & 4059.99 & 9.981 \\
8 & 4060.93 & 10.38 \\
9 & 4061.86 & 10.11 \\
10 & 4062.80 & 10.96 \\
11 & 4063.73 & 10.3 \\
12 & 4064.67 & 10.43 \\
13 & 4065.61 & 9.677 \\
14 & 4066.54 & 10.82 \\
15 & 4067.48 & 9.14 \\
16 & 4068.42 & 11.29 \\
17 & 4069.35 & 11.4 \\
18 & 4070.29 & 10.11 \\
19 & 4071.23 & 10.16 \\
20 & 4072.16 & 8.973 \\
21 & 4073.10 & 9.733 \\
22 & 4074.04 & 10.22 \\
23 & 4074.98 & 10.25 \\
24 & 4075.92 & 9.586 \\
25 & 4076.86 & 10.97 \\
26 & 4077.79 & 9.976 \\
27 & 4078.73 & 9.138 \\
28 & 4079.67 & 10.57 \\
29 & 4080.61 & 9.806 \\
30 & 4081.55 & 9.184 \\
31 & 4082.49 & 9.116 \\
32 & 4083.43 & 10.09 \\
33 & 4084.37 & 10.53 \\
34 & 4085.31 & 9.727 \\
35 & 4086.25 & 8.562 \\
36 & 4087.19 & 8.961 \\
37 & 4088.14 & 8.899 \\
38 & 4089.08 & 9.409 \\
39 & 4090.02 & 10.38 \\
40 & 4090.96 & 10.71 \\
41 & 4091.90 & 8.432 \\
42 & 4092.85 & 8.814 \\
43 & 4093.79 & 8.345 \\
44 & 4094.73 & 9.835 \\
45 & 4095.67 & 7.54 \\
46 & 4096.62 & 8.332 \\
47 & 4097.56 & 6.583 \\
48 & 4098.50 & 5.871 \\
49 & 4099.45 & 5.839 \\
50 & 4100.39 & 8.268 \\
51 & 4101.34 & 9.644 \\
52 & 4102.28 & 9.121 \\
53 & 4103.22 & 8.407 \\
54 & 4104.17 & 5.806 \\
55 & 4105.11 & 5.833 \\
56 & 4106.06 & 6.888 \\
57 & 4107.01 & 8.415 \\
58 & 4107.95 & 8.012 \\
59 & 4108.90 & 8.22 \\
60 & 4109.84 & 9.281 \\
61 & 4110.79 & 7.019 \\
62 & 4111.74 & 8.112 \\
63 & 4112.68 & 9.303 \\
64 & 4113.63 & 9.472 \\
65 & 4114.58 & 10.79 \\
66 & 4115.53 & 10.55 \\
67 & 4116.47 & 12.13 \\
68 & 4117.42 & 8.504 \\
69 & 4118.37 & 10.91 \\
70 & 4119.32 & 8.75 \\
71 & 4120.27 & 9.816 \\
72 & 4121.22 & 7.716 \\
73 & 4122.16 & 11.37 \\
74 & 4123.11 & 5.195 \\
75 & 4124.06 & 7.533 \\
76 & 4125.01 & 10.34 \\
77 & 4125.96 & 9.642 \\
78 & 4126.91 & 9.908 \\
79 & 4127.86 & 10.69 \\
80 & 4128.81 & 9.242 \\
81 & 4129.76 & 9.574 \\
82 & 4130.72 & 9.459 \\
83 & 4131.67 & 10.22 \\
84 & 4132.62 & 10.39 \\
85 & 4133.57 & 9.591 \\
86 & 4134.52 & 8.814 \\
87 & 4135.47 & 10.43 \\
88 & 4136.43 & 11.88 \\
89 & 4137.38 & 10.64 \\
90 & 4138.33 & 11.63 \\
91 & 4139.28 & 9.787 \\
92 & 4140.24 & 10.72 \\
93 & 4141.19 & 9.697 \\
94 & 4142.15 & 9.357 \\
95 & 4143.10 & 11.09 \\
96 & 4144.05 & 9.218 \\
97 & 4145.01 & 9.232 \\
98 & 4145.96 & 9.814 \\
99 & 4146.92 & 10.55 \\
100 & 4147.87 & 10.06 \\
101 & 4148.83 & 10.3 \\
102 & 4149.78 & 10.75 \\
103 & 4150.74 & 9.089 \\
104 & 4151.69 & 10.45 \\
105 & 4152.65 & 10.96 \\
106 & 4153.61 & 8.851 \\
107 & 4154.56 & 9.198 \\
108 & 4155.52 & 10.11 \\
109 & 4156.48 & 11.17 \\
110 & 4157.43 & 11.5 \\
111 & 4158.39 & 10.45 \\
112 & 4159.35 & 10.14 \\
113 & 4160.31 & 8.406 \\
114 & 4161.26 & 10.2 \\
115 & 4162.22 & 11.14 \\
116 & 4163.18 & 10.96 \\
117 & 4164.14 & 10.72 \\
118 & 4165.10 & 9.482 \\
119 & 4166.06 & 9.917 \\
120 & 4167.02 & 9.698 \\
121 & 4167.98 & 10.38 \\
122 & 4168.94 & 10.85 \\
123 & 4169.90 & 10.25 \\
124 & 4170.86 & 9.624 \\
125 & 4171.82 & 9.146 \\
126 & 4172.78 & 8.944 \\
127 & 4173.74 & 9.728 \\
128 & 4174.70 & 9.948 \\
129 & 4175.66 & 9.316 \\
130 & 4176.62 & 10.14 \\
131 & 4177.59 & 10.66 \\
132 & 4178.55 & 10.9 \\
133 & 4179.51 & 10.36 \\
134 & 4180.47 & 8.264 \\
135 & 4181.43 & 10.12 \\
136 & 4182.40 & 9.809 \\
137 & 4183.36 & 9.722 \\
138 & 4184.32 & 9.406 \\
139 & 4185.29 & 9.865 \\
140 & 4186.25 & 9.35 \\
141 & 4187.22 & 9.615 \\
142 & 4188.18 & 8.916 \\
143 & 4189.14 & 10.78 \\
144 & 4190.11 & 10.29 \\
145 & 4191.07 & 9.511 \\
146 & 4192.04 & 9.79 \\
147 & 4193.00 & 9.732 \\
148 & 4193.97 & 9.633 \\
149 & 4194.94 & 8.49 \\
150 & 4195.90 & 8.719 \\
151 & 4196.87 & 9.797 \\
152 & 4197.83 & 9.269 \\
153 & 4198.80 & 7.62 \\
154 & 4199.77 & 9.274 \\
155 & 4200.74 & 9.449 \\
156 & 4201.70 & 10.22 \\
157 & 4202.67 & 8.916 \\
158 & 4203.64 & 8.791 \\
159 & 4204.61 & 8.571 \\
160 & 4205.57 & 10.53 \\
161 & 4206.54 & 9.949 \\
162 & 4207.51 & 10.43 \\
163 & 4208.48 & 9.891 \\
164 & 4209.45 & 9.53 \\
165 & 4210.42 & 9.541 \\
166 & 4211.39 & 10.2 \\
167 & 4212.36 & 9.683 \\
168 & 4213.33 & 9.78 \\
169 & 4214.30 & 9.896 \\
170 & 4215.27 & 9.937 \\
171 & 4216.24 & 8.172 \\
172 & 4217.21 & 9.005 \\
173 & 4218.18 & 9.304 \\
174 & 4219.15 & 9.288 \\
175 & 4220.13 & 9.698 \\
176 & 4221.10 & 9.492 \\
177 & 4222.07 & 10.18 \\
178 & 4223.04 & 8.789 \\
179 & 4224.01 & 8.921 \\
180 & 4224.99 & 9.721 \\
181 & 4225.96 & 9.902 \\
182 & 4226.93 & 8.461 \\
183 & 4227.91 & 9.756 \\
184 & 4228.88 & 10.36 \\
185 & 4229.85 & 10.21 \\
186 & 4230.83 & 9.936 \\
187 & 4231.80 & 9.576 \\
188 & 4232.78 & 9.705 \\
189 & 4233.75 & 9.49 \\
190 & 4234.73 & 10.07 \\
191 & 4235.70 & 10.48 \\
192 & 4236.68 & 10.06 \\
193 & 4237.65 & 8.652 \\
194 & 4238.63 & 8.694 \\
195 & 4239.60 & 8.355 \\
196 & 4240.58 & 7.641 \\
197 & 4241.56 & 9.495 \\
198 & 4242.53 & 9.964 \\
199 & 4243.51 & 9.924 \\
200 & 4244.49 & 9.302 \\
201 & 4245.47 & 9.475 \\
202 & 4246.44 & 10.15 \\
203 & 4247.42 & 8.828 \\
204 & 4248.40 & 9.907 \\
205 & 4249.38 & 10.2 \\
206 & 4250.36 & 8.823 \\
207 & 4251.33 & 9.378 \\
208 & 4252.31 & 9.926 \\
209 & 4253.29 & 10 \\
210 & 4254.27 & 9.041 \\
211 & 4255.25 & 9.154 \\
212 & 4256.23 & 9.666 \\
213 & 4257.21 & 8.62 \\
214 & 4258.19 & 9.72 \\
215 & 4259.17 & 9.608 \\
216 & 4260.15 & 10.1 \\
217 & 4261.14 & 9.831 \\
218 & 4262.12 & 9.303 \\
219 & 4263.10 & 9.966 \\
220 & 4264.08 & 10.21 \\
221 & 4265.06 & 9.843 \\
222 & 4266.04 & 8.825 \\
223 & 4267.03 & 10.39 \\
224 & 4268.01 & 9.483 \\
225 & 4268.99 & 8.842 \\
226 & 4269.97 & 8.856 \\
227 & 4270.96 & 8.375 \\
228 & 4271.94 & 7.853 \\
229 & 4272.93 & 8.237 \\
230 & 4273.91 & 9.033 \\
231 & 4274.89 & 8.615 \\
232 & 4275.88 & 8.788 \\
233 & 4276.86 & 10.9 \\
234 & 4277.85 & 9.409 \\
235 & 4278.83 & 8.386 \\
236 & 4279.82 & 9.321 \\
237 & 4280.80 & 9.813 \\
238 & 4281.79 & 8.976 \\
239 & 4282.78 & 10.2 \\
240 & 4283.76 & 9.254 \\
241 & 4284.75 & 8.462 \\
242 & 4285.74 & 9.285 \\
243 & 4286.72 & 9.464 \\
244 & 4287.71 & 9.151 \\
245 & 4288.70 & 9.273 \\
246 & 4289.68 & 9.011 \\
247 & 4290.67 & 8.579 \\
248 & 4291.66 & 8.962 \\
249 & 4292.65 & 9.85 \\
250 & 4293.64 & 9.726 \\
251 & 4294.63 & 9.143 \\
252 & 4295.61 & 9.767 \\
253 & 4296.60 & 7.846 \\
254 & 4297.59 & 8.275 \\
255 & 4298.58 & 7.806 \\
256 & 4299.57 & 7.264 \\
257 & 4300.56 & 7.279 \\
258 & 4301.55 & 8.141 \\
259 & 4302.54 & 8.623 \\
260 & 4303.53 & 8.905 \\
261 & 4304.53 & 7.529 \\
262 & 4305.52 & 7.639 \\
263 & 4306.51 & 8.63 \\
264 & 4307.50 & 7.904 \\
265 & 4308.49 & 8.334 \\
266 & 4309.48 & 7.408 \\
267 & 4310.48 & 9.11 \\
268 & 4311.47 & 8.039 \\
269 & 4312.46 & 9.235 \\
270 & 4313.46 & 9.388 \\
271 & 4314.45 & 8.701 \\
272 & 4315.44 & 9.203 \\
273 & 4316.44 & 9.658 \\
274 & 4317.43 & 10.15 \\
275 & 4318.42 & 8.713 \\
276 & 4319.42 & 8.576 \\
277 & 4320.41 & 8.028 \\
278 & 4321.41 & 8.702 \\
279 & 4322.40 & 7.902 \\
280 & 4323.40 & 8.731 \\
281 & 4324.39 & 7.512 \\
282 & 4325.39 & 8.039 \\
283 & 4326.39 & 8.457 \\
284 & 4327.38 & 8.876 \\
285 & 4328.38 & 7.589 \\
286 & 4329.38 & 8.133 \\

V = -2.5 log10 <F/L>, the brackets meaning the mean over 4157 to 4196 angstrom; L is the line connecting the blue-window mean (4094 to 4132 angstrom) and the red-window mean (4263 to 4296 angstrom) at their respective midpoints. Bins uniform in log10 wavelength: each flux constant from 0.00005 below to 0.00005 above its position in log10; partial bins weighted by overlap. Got -0.11 mag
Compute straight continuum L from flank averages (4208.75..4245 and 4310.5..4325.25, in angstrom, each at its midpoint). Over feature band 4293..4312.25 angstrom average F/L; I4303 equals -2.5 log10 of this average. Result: 0.07 mag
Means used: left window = 9.49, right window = 8.75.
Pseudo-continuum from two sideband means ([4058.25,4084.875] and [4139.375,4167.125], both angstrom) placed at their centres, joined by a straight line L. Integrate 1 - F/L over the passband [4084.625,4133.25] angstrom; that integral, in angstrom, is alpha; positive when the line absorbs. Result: 6.0 angstrom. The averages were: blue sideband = 10.1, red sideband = 10.1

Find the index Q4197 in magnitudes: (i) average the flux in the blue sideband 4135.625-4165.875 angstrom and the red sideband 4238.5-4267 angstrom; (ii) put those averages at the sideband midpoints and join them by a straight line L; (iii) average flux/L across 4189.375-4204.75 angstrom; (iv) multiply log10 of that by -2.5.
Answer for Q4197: 0.068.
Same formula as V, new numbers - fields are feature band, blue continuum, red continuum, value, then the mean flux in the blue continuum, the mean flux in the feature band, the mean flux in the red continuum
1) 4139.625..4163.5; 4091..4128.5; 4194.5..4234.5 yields -0.132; 8.63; 10.1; 9.48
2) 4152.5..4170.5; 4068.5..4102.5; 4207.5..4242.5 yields -0.090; 9.28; 10.2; 9.5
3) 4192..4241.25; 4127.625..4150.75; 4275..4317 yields 0.003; 10.1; 9.44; 8.82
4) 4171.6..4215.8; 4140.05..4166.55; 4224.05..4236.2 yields 0.035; 10.1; 9.62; 9.77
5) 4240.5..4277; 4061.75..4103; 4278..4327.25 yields -0.063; 9.44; 9.38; 8.71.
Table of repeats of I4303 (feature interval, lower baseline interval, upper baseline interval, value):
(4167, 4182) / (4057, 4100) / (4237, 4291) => -0.058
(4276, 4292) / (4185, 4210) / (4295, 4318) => -0.070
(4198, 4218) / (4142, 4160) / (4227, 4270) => 0.036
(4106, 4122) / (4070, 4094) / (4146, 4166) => 0.084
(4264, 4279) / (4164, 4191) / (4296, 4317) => -0.044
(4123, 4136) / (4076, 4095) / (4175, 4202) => 0.012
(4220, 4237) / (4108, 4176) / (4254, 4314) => -0.047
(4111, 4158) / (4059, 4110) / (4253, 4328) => -0.085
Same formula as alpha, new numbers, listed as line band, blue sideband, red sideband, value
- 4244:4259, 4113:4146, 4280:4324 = -0.70 angstrom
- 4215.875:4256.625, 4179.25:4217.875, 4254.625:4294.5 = -0.27 angstrom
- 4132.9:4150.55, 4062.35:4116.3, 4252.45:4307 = -2.02 angstrom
